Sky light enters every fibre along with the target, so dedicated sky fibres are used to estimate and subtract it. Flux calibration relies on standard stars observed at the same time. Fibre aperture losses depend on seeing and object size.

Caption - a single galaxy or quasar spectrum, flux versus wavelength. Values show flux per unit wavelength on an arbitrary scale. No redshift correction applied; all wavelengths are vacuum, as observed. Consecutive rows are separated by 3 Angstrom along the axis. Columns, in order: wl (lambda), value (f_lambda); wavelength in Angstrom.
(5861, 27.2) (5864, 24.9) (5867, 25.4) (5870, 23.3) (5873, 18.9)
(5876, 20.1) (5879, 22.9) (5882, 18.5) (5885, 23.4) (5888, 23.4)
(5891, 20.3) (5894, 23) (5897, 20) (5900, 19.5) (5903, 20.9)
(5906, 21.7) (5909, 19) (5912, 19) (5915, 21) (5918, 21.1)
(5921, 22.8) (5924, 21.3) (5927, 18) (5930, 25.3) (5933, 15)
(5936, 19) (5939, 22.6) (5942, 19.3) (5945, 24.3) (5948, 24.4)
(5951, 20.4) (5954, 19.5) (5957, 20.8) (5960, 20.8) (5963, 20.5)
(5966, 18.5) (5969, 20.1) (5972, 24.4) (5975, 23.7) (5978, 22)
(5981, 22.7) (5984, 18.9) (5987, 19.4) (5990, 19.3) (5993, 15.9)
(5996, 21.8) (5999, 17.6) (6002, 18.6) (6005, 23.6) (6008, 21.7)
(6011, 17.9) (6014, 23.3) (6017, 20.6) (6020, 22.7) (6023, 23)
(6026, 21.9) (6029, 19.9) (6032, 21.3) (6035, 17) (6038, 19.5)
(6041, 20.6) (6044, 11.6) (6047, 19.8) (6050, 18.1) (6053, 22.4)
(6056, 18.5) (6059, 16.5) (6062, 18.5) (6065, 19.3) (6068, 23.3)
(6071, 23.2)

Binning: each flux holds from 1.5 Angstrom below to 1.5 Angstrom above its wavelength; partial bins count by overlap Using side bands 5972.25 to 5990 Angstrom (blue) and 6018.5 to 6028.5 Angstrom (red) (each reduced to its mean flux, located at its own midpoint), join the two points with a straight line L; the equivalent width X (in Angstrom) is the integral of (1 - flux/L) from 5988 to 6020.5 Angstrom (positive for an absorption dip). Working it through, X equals 2.51 Angstrom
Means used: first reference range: 21.4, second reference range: 22.3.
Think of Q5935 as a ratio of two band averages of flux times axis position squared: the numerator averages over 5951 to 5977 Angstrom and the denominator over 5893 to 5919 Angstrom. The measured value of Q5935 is 1.04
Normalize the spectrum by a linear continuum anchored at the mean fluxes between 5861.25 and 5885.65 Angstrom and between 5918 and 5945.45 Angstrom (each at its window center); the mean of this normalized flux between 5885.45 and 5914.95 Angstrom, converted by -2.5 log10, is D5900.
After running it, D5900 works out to 0.039 mag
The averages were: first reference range 22.4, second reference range 20.7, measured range 20.9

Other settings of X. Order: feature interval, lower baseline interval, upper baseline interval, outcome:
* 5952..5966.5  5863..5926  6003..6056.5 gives 0.48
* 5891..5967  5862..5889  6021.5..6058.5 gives 2.44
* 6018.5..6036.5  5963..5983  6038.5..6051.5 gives -2.20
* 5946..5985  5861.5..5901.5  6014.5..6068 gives -1.15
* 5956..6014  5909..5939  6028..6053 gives -3.08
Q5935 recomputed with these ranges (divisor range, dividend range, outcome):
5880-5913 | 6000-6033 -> 1.06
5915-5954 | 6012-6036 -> 1.04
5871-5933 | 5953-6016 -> 1.01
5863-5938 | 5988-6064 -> 0.97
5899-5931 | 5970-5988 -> 1.07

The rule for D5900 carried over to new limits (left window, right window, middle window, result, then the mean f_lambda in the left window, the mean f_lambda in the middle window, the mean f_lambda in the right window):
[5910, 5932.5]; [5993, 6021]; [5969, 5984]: -0.09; 20.9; 22.5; 20.6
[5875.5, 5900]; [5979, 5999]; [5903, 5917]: 0.04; 21.4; 20.3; 19.6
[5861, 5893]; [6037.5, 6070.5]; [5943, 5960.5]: -0.04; 22.4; 21.7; 19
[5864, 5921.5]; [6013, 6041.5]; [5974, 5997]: 0.04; 21.3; 20.4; 21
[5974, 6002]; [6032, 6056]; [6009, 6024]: -0.12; 20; 21.5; 18.6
